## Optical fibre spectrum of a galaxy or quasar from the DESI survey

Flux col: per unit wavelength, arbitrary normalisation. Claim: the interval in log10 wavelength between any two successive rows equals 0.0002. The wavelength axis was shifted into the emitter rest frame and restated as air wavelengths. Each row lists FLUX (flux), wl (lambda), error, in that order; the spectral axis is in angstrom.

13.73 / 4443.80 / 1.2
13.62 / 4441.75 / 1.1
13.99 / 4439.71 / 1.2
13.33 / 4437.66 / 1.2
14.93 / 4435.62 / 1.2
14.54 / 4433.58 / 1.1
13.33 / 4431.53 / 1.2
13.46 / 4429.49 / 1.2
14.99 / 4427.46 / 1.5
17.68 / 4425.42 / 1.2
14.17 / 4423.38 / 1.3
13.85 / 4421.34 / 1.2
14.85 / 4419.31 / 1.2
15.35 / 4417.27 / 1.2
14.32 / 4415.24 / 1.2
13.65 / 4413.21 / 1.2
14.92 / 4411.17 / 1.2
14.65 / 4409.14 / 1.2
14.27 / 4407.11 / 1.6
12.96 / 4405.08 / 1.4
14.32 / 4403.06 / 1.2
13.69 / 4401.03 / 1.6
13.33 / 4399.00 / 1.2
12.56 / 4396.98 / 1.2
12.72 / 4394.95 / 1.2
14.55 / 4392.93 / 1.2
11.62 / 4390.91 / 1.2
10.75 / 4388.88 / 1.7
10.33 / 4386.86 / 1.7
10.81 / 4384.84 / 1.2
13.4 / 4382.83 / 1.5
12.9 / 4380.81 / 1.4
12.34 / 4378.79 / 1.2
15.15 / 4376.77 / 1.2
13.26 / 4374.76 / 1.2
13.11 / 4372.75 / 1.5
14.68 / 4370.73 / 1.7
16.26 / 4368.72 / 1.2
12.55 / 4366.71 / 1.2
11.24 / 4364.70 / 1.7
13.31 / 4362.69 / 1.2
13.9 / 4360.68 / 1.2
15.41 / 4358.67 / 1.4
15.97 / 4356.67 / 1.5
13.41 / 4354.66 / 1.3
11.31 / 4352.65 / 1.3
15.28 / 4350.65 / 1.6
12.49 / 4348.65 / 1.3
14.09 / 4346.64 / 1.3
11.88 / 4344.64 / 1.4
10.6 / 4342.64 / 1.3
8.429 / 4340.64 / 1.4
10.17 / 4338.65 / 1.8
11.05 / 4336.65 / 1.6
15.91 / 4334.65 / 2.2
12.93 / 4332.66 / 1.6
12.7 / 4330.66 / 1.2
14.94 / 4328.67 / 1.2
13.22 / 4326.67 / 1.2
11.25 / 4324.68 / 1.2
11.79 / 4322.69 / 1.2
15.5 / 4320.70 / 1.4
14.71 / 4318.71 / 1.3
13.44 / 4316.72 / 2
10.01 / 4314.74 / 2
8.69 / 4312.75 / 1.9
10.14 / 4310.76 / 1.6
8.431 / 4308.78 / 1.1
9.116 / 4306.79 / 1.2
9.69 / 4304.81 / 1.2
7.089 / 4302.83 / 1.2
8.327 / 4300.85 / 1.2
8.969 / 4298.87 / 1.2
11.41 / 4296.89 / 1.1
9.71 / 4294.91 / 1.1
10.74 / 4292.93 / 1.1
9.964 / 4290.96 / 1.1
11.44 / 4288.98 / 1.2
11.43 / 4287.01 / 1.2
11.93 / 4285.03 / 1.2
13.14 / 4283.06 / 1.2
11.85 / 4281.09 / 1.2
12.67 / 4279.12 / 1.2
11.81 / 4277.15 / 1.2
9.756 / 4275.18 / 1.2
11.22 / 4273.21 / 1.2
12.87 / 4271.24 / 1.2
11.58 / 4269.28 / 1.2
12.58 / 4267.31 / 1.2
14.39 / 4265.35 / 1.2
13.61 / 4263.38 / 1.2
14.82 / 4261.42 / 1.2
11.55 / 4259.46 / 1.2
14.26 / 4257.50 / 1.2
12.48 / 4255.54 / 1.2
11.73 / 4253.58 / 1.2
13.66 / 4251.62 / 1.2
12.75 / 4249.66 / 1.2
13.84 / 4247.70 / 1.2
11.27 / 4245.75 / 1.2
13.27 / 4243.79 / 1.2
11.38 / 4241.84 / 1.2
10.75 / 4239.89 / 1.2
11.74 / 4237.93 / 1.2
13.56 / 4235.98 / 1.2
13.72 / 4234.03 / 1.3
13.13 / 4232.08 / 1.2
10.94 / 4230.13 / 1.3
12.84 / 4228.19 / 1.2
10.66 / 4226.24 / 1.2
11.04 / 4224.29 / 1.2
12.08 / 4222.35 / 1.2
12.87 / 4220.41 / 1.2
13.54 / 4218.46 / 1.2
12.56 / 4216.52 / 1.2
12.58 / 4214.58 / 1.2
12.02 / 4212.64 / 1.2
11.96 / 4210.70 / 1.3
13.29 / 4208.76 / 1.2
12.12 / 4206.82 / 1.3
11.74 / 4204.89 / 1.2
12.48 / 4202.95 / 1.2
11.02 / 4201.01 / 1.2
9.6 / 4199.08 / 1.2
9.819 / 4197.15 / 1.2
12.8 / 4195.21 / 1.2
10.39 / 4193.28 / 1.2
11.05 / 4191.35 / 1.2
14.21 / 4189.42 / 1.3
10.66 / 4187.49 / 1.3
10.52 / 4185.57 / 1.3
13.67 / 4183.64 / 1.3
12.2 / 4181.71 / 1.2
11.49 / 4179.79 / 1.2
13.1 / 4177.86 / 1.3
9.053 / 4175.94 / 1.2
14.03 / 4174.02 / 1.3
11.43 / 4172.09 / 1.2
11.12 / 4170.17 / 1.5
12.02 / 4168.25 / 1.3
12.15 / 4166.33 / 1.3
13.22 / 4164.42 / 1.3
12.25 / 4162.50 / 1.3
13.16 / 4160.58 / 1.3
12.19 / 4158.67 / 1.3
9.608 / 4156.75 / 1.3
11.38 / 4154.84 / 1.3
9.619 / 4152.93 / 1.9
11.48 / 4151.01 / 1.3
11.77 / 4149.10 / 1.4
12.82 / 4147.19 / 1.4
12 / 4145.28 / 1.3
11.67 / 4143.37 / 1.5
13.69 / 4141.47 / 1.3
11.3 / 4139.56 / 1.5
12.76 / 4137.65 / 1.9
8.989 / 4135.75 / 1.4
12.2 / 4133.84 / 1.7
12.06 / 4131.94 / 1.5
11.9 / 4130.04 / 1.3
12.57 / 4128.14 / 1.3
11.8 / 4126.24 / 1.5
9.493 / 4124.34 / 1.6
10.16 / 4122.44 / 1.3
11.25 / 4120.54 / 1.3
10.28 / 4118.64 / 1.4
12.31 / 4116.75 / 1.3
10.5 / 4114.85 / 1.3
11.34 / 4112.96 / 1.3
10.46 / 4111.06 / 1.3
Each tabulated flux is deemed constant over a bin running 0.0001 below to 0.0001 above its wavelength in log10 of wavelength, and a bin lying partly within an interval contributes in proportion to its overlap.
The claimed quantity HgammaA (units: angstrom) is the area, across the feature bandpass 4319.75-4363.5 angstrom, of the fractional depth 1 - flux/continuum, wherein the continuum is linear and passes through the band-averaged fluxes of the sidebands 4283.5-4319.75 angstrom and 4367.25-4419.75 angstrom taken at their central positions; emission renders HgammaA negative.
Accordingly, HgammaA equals -4.8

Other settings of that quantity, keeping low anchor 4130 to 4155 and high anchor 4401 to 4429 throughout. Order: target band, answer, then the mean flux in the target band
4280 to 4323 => 8.30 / 10.8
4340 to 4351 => 1.41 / 12.1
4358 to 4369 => 0.36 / 13.6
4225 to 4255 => 0.89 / 12.3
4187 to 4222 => 1.13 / 11.9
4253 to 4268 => -0.34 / 13.2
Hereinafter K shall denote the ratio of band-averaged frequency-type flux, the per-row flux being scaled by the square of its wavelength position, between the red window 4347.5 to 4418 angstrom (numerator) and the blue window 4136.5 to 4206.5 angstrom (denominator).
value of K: 1.26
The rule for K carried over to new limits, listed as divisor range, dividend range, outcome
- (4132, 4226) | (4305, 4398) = 1.15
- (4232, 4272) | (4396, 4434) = 1.20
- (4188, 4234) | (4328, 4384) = 1.18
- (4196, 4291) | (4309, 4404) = 1.10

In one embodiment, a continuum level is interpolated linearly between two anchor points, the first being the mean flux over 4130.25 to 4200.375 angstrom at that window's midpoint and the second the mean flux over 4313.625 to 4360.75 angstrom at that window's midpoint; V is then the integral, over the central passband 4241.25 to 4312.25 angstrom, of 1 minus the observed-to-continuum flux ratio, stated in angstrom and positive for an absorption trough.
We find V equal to 5.50 angstrom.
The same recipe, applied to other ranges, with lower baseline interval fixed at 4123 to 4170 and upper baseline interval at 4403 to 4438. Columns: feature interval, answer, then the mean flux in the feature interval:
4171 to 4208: 1.5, 11.7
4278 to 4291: 1.2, 11.9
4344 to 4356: 0.5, 13.2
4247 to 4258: -0.2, 13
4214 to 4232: 0.5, 12.2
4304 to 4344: 5.5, 11.6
